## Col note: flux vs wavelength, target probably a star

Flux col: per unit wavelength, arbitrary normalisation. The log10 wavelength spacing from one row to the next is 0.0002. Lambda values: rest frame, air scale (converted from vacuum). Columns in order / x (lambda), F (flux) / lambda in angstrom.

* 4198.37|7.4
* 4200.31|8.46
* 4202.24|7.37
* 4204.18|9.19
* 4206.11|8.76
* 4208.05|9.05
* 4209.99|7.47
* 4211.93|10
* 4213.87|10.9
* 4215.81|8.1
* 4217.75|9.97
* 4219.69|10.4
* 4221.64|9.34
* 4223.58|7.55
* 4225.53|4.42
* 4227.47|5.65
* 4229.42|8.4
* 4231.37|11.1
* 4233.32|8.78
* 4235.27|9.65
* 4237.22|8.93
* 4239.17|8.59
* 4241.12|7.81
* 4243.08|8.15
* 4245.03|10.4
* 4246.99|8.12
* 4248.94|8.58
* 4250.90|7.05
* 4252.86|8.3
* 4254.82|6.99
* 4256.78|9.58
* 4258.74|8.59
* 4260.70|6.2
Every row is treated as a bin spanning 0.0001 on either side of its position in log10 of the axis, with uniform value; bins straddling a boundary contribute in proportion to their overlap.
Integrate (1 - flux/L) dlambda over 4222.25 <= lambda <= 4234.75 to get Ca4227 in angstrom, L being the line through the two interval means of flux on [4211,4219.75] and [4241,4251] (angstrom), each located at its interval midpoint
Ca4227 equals 2.0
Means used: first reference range 9.83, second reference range 8.51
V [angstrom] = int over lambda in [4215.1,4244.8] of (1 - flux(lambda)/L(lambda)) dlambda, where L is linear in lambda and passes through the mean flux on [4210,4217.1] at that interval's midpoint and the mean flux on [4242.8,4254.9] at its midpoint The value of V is 1.3 angstrom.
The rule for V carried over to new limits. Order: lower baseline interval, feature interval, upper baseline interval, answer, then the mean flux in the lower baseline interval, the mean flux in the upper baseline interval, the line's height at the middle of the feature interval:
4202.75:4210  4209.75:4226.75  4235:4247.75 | 0.0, 8.69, 8.77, 8.72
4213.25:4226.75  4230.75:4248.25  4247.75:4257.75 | -1.5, 8.56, 8.1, 8.28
